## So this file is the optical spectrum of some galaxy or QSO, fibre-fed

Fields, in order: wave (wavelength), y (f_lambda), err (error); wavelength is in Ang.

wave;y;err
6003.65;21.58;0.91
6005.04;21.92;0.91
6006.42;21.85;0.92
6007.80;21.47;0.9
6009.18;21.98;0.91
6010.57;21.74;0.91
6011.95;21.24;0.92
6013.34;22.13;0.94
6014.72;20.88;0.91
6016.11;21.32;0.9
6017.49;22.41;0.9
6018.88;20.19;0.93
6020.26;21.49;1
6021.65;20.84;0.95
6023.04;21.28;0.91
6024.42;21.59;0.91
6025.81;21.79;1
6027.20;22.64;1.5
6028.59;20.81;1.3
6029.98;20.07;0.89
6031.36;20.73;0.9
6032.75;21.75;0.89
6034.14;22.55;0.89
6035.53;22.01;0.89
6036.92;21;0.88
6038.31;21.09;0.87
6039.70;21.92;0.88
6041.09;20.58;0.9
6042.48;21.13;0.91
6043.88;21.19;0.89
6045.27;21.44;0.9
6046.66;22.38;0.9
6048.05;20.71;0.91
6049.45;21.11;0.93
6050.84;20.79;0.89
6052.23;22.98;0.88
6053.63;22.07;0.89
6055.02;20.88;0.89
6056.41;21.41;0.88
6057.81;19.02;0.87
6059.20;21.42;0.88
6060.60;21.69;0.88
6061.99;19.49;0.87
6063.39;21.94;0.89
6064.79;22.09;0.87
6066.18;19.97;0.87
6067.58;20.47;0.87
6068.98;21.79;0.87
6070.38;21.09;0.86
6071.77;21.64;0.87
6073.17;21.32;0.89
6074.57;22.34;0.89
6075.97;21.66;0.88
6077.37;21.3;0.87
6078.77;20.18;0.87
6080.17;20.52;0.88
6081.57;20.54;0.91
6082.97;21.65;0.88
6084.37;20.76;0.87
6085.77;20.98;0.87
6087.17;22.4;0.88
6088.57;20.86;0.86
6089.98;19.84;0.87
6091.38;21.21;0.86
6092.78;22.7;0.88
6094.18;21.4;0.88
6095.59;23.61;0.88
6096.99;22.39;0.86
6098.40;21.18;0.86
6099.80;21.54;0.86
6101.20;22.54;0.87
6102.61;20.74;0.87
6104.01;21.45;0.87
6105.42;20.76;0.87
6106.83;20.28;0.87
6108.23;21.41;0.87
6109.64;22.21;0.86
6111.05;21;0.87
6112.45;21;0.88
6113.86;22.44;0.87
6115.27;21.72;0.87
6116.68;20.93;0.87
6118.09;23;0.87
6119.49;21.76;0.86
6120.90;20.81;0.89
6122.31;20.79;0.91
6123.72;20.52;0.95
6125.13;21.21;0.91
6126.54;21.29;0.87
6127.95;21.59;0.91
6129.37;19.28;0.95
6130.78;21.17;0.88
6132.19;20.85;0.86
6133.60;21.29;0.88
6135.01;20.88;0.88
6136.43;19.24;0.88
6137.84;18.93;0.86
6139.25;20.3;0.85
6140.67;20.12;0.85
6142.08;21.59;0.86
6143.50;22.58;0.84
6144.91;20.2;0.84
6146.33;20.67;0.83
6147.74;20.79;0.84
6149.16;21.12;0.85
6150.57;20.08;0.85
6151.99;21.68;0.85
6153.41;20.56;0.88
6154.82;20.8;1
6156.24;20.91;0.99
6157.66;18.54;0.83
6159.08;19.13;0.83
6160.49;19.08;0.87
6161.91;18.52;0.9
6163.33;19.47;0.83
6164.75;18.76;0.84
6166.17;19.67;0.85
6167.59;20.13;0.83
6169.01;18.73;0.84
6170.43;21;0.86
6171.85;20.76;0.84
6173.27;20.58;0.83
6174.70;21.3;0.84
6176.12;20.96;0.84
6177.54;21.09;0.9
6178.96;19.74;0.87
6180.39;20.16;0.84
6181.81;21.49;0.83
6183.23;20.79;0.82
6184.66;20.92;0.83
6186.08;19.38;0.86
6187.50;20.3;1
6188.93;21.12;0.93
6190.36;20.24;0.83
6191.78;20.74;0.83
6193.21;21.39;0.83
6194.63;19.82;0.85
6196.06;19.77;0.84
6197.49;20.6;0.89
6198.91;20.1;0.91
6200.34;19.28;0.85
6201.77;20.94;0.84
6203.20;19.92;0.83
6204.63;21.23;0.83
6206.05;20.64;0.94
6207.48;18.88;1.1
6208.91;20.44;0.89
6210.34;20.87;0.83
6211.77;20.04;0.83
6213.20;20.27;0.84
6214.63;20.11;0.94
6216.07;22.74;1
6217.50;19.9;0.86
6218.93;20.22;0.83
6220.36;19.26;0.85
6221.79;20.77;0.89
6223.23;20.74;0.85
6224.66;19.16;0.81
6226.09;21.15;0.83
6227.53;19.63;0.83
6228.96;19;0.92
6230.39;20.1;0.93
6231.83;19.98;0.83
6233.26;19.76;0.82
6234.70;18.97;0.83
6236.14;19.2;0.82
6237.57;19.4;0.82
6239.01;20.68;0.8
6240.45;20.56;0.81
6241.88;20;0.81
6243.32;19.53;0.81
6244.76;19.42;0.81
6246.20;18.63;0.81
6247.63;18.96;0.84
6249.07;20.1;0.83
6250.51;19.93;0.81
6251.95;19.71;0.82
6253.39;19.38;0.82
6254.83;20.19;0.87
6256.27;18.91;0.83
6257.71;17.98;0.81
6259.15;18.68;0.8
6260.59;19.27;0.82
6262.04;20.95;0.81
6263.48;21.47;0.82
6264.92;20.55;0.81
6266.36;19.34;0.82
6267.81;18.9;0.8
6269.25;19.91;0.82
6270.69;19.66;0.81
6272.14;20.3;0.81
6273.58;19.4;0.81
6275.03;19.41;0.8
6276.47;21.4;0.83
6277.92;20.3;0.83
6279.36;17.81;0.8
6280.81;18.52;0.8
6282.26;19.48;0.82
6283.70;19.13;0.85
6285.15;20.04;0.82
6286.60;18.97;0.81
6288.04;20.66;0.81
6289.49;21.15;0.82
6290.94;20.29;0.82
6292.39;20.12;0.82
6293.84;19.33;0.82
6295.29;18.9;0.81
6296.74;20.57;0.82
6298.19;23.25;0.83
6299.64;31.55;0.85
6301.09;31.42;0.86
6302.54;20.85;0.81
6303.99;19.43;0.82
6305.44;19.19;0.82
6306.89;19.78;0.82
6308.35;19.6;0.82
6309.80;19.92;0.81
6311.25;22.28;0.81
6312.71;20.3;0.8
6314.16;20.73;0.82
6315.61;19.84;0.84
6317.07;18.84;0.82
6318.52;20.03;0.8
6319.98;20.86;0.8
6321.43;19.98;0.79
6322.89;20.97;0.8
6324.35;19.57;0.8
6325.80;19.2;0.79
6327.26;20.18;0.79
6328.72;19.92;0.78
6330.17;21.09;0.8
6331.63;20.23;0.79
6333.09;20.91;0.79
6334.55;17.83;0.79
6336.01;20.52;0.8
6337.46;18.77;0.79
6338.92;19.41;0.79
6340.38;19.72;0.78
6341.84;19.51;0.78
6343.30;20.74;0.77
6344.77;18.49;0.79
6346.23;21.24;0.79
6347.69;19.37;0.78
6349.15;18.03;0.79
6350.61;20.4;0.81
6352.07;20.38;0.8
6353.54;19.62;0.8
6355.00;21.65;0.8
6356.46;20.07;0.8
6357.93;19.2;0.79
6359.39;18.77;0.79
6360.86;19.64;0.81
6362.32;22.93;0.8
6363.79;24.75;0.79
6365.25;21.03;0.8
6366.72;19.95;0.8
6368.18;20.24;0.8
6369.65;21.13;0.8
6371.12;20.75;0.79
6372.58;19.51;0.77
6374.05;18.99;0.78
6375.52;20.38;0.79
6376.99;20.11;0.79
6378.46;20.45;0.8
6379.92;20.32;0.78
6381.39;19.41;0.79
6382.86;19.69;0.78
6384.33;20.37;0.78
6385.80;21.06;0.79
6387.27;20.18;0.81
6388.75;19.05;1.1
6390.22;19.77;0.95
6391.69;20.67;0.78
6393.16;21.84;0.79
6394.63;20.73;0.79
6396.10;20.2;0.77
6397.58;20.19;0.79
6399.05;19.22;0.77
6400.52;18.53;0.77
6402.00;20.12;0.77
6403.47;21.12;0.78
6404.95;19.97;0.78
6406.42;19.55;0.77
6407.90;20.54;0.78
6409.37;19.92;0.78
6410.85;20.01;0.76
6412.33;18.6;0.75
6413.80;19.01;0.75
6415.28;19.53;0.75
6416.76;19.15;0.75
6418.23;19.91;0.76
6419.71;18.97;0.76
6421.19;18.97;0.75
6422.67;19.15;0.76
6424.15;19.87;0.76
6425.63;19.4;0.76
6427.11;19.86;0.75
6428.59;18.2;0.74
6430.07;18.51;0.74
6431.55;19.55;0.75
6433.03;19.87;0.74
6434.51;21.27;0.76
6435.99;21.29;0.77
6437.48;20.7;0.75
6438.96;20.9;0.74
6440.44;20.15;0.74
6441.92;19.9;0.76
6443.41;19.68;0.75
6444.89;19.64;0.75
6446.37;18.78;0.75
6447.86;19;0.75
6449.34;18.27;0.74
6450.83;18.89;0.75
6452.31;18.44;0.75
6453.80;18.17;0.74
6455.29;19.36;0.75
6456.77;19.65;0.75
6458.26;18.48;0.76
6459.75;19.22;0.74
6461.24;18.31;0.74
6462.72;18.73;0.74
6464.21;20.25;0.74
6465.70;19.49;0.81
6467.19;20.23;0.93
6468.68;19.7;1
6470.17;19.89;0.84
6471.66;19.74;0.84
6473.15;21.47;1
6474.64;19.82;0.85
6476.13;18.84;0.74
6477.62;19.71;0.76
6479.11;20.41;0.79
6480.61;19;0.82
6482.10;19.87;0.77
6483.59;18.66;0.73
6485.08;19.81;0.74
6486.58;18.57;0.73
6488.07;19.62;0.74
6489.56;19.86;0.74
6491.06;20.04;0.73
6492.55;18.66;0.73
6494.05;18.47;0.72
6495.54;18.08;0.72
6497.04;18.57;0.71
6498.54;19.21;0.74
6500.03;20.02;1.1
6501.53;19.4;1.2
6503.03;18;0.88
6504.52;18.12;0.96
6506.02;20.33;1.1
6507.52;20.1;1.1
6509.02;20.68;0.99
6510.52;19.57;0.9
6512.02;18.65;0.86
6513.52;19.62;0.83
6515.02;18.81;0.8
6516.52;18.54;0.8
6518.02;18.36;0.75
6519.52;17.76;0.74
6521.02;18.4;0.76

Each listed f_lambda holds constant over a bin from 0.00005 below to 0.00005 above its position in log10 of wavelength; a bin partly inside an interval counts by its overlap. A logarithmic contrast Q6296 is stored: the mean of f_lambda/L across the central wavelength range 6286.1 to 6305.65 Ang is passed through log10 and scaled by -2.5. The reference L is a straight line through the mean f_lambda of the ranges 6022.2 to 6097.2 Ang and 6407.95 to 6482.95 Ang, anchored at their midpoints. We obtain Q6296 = -0.09 mag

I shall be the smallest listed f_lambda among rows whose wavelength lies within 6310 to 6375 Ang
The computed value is 17.83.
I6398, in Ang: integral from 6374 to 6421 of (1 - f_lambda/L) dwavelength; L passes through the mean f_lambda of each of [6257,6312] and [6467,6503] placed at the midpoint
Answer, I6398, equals -0.03 Ang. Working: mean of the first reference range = 20.5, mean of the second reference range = 19.4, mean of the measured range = 19.9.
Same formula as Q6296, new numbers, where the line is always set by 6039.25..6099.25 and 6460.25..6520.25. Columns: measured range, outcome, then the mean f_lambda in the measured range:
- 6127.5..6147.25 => 0.02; 20.6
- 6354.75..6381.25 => -0.03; 20.5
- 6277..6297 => 0.03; 19.7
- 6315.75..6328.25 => 0.01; 19.9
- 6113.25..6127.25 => -0.02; 21.4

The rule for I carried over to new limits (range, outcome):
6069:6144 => 18.93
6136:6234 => 18.52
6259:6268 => 18.68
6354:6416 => 18.53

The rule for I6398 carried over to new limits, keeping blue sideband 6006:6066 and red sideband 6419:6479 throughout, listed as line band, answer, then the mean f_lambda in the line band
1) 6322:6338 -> 0.1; 19.9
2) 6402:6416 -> -0.1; 19.8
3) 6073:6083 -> 0.0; 21.1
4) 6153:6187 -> 1.1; 20.1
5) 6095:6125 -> -0.7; 21.5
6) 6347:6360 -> 0.1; 19.7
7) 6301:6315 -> -0.5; 20.9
